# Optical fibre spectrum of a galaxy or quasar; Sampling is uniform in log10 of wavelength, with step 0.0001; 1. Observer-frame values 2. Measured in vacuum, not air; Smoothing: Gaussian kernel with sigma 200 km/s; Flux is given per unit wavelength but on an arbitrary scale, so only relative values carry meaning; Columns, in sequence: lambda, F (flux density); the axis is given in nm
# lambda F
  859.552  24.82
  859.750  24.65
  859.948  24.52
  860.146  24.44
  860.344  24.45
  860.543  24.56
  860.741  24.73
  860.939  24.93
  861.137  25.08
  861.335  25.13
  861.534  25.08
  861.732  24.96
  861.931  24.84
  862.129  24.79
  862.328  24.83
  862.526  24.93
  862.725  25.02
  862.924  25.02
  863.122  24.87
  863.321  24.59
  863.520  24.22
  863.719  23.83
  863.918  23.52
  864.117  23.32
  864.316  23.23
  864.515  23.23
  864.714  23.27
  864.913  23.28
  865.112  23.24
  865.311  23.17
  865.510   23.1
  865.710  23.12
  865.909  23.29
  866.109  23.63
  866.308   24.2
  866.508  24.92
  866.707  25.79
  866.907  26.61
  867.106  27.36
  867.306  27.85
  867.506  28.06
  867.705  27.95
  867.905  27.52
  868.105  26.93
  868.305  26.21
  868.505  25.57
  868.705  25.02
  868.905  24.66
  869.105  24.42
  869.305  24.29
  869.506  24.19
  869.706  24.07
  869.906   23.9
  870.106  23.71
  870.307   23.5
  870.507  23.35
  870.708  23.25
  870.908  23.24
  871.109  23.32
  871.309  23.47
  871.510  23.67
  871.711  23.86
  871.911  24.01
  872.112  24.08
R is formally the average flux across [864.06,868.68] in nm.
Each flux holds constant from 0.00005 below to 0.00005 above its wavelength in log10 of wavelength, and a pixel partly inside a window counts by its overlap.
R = 25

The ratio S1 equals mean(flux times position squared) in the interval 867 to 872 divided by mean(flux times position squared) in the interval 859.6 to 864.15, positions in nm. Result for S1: 1.0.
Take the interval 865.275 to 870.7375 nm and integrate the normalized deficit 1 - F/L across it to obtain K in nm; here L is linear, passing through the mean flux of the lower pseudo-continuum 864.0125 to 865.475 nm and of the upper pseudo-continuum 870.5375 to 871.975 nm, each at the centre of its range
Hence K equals -0.38 nm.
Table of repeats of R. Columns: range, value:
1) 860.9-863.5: 24.9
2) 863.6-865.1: 23.4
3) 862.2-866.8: 24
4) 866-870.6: 25.4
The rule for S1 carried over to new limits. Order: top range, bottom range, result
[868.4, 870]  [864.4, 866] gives 1.07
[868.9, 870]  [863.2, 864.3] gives 1.03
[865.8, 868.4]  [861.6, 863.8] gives 1.07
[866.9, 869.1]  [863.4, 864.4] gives 1.14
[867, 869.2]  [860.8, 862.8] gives 1.08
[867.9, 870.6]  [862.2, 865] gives 1.04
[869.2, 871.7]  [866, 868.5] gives 0.90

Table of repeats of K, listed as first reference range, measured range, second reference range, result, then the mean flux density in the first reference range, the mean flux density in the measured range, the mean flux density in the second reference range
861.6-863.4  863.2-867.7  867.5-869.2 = 0.19 nm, 24.9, 24.5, 26.2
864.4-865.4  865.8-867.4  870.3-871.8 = -0.15 nm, 23.3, 25.4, 23.5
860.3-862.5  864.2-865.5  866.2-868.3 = 0.14 nm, 24.9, 23.2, 26.7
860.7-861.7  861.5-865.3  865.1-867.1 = 0.08 nm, 25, 24.2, 24.3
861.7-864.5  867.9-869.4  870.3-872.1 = -0.10 nm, 24.4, 25.5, 23.6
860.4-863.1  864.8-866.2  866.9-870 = 0.12 nm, 24.9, 23.3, 25.9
